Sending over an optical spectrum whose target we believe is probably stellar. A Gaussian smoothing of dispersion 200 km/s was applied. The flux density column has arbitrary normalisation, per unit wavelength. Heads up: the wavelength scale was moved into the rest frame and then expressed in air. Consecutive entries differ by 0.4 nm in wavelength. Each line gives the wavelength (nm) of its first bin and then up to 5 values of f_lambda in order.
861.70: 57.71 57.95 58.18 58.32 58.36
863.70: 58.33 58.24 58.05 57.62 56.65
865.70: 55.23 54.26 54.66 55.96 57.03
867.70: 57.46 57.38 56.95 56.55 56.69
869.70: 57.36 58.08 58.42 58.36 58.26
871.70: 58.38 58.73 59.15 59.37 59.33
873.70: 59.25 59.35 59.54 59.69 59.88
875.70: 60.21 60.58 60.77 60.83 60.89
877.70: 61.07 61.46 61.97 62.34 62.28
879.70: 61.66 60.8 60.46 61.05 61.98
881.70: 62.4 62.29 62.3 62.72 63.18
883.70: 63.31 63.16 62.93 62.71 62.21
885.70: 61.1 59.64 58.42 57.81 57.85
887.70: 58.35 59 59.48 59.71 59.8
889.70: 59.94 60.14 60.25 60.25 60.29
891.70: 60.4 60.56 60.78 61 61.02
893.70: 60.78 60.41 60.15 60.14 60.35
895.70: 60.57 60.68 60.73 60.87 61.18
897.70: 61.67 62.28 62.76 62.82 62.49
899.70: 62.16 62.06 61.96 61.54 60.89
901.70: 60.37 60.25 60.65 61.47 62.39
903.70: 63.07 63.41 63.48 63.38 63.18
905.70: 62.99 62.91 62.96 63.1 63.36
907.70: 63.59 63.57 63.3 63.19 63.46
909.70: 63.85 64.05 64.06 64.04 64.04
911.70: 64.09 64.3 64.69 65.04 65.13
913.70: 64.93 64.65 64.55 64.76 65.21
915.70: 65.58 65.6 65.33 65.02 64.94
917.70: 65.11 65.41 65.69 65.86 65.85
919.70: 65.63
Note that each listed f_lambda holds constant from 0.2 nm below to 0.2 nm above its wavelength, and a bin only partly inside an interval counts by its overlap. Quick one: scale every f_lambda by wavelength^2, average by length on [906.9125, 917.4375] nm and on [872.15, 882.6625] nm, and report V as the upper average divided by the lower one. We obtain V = 1.14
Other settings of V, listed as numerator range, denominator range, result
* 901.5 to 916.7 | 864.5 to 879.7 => 1.18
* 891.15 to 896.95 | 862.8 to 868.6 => 1.13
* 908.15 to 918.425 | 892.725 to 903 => 1.09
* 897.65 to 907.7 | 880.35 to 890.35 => 1.06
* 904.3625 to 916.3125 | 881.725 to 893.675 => 1.11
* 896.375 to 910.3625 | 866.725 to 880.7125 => 1.13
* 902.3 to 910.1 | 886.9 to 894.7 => 1.09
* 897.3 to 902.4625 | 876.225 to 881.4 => 1.06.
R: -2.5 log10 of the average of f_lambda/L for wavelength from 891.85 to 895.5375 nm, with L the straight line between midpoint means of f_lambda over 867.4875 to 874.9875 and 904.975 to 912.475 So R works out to 0.02 mag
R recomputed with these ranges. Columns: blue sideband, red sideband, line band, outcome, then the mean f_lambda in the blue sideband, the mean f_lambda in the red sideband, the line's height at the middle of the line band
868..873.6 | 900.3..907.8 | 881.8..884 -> -0.06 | 58.1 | 62.3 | 59.6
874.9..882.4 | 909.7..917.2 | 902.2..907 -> 0.02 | 61.2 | 64.7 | 63.8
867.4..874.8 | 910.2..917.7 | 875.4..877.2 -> -0.03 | 58.3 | 64.8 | 59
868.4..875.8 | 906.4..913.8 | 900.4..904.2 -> 0.02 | 58.6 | 63.9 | 62.8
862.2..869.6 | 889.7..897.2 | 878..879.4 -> -0.06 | 57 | 60.5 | 58.6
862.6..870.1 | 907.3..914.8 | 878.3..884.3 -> -0.05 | 57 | 64.1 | 59.4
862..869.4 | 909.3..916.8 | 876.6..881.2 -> -0.04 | 57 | 64.6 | 59.2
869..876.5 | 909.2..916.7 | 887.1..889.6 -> 0.04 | 58.9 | 64.6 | 61.1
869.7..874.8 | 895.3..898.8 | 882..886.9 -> -0.03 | 58.8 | 61.3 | 60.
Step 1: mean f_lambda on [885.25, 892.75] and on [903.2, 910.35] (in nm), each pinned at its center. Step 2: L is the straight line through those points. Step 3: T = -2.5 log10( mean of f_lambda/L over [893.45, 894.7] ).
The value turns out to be 0.01 mag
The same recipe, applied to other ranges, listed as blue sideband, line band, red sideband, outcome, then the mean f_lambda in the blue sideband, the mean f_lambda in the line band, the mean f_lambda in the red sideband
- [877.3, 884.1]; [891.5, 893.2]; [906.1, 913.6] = 0.04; 62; 60.7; 63.9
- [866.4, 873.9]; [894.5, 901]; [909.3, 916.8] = 0.01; 57.8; 61.5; 64.6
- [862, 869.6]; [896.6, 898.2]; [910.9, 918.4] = 0.01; 57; 61.4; 64.9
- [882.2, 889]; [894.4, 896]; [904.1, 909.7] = 0.03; 60.9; 60.3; 63.3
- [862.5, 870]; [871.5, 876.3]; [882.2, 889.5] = -0.02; 57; 59.5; 60.8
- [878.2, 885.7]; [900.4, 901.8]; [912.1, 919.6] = 0.05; 62.2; 61.2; 65.2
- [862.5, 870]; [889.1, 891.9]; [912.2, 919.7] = 0.02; 57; 60.2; 65.2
